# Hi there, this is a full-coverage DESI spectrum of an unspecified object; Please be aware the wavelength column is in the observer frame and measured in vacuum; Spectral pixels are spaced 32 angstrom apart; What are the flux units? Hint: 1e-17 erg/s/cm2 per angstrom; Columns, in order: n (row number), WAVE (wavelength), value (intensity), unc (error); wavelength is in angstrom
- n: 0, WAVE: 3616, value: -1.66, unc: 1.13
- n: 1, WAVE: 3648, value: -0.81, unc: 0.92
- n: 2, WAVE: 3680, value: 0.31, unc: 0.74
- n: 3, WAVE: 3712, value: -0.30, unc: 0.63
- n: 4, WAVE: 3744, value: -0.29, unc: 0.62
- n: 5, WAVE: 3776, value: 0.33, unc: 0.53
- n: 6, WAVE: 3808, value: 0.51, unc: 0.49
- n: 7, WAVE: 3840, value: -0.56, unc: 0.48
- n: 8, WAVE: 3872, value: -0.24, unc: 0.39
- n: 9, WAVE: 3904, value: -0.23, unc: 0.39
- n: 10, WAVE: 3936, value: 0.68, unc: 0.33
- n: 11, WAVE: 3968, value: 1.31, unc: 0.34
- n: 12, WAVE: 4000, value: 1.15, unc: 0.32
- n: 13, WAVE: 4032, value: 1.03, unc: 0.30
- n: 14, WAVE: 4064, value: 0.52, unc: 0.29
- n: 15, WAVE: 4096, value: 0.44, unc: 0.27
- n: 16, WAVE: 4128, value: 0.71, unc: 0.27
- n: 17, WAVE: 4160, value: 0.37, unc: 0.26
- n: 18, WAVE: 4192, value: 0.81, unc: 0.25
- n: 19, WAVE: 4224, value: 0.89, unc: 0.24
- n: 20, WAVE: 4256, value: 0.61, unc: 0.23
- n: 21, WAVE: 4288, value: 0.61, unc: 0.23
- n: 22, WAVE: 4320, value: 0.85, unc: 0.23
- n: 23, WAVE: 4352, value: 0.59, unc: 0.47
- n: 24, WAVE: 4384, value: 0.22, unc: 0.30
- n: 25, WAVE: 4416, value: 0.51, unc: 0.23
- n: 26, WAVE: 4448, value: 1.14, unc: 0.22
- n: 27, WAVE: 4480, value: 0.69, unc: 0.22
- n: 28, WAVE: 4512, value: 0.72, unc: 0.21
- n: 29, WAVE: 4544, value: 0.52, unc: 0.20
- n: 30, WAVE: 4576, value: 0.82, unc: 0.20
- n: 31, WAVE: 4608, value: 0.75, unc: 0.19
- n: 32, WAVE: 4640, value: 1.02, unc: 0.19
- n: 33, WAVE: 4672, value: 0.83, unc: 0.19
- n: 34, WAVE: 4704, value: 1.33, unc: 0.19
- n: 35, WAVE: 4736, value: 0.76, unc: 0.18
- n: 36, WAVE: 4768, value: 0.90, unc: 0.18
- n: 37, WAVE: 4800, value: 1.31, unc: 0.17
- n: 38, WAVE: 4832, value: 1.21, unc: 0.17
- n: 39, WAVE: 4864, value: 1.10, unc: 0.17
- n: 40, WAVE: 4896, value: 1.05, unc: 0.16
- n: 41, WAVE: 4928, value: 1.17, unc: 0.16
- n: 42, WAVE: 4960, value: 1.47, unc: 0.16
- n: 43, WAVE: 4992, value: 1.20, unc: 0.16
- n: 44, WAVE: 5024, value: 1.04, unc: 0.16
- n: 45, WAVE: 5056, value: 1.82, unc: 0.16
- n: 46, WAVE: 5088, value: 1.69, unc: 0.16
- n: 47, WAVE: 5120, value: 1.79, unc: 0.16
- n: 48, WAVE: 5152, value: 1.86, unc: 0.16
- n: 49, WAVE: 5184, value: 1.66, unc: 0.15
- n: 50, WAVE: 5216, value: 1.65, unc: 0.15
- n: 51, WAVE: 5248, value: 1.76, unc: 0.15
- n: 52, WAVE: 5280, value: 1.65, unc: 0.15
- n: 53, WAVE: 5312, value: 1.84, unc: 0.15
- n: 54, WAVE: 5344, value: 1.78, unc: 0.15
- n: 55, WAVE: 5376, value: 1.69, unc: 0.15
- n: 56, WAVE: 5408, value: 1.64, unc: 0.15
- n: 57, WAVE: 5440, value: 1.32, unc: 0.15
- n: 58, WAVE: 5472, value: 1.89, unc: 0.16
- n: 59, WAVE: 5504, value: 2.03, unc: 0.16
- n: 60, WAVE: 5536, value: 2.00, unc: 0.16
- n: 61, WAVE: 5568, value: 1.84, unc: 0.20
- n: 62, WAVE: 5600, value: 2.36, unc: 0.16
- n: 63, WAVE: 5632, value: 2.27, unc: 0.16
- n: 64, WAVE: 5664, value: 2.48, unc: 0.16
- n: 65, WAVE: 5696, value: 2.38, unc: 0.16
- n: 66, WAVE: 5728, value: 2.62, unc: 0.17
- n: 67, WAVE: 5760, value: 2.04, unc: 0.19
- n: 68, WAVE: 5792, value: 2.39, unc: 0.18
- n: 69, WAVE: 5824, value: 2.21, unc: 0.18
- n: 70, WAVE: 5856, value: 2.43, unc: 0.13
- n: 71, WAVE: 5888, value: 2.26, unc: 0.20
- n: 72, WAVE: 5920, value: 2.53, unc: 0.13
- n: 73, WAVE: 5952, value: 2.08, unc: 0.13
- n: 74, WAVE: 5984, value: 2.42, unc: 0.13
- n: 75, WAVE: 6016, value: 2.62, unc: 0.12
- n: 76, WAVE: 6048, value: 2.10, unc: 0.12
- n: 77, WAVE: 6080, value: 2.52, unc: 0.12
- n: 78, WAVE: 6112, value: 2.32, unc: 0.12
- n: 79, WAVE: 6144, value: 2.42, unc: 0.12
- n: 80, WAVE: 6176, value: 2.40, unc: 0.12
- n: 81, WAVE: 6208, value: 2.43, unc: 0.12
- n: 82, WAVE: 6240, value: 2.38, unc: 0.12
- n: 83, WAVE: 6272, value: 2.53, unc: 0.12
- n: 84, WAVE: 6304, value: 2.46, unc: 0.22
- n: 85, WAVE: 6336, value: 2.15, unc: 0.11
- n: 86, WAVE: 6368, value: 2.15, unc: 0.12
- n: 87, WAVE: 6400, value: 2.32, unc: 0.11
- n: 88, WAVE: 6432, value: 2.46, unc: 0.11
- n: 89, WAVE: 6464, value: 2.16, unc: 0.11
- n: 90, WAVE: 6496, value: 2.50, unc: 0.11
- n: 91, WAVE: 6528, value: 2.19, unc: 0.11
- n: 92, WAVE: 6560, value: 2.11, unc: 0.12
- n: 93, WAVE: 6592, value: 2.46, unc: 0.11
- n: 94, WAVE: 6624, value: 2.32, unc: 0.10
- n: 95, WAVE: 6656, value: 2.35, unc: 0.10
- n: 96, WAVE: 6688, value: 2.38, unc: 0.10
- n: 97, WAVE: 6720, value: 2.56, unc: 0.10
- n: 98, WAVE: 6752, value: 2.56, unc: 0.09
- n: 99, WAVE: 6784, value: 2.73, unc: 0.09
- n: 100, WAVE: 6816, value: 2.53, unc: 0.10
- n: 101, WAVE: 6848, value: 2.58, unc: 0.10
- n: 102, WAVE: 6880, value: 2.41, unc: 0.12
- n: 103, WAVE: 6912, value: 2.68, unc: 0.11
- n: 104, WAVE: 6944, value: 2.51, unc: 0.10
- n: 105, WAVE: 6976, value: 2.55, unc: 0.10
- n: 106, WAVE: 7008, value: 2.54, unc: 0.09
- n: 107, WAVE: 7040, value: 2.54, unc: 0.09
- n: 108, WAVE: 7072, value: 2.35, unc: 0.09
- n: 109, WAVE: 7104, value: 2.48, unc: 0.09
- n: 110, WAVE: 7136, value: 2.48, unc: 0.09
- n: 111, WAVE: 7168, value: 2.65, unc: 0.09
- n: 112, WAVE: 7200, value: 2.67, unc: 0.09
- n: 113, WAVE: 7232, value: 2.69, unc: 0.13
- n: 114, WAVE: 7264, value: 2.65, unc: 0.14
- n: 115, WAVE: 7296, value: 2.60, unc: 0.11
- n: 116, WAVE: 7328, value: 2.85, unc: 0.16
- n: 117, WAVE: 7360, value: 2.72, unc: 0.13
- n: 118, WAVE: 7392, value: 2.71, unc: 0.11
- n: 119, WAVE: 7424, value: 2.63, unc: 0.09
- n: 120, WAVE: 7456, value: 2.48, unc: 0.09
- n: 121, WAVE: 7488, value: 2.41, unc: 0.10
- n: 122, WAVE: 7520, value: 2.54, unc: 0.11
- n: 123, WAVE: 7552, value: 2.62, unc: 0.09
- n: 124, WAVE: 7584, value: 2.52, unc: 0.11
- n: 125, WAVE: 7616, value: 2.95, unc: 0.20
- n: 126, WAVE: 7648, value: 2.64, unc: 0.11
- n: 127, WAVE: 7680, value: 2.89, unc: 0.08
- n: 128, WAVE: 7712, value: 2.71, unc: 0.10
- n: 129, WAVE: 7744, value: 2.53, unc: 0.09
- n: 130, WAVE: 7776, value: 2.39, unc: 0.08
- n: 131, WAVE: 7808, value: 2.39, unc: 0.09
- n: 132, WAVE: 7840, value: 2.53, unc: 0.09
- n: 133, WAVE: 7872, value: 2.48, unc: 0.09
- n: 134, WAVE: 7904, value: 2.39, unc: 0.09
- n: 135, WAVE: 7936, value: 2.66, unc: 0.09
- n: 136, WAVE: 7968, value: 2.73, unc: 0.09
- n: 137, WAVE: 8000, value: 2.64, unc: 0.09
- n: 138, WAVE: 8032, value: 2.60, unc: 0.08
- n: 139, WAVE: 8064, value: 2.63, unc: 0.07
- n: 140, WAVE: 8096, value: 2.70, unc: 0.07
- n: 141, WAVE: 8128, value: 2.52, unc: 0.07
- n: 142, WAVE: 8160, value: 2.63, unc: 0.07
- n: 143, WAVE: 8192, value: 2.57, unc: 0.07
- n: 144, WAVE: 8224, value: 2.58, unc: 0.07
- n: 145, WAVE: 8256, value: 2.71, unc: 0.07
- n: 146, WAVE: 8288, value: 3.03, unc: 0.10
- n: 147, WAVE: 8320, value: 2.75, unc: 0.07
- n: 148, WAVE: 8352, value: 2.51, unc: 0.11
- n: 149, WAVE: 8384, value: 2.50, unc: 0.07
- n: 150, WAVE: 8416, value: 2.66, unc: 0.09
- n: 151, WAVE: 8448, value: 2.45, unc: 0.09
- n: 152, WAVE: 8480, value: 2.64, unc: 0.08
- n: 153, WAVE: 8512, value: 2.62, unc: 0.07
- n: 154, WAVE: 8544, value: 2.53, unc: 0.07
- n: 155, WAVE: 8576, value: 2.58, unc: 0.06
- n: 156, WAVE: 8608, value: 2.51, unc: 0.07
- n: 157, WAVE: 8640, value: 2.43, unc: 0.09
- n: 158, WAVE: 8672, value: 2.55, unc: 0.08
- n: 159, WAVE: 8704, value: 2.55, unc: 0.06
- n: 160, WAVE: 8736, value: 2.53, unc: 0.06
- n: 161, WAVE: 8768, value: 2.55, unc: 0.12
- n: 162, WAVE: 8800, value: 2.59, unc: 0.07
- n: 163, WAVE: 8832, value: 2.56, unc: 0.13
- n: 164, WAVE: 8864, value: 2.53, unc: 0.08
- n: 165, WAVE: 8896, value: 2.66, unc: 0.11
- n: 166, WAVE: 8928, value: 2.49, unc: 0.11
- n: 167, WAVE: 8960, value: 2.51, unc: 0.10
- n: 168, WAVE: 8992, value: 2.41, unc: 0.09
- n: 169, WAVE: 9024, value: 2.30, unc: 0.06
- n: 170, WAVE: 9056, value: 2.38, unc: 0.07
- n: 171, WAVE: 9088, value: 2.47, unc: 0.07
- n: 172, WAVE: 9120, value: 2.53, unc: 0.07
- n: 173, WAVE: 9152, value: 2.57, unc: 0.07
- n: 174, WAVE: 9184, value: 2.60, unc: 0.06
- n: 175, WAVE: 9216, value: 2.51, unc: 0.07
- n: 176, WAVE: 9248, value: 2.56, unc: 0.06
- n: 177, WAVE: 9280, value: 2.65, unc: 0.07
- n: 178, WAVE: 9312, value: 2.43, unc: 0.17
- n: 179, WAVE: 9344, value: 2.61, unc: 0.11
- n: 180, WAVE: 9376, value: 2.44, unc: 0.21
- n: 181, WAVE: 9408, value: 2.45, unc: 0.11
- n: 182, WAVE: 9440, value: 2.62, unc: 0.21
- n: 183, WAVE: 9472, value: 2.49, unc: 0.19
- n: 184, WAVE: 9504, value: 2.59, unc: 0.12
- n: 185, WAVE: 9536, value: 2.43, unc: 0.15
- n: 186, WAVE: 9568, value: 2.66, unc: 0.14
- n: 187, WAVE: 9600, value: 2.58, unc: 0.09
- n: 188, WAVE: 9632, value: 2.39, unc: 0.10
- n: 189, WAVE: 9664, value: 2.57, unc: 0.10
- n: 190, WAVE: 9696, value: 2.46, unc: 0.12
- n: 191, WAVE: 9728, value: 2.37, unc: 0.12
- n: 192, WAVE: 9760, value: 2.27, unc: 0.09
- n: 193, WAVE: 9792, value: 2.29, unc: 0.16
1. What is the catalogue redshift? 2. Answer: 0.264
